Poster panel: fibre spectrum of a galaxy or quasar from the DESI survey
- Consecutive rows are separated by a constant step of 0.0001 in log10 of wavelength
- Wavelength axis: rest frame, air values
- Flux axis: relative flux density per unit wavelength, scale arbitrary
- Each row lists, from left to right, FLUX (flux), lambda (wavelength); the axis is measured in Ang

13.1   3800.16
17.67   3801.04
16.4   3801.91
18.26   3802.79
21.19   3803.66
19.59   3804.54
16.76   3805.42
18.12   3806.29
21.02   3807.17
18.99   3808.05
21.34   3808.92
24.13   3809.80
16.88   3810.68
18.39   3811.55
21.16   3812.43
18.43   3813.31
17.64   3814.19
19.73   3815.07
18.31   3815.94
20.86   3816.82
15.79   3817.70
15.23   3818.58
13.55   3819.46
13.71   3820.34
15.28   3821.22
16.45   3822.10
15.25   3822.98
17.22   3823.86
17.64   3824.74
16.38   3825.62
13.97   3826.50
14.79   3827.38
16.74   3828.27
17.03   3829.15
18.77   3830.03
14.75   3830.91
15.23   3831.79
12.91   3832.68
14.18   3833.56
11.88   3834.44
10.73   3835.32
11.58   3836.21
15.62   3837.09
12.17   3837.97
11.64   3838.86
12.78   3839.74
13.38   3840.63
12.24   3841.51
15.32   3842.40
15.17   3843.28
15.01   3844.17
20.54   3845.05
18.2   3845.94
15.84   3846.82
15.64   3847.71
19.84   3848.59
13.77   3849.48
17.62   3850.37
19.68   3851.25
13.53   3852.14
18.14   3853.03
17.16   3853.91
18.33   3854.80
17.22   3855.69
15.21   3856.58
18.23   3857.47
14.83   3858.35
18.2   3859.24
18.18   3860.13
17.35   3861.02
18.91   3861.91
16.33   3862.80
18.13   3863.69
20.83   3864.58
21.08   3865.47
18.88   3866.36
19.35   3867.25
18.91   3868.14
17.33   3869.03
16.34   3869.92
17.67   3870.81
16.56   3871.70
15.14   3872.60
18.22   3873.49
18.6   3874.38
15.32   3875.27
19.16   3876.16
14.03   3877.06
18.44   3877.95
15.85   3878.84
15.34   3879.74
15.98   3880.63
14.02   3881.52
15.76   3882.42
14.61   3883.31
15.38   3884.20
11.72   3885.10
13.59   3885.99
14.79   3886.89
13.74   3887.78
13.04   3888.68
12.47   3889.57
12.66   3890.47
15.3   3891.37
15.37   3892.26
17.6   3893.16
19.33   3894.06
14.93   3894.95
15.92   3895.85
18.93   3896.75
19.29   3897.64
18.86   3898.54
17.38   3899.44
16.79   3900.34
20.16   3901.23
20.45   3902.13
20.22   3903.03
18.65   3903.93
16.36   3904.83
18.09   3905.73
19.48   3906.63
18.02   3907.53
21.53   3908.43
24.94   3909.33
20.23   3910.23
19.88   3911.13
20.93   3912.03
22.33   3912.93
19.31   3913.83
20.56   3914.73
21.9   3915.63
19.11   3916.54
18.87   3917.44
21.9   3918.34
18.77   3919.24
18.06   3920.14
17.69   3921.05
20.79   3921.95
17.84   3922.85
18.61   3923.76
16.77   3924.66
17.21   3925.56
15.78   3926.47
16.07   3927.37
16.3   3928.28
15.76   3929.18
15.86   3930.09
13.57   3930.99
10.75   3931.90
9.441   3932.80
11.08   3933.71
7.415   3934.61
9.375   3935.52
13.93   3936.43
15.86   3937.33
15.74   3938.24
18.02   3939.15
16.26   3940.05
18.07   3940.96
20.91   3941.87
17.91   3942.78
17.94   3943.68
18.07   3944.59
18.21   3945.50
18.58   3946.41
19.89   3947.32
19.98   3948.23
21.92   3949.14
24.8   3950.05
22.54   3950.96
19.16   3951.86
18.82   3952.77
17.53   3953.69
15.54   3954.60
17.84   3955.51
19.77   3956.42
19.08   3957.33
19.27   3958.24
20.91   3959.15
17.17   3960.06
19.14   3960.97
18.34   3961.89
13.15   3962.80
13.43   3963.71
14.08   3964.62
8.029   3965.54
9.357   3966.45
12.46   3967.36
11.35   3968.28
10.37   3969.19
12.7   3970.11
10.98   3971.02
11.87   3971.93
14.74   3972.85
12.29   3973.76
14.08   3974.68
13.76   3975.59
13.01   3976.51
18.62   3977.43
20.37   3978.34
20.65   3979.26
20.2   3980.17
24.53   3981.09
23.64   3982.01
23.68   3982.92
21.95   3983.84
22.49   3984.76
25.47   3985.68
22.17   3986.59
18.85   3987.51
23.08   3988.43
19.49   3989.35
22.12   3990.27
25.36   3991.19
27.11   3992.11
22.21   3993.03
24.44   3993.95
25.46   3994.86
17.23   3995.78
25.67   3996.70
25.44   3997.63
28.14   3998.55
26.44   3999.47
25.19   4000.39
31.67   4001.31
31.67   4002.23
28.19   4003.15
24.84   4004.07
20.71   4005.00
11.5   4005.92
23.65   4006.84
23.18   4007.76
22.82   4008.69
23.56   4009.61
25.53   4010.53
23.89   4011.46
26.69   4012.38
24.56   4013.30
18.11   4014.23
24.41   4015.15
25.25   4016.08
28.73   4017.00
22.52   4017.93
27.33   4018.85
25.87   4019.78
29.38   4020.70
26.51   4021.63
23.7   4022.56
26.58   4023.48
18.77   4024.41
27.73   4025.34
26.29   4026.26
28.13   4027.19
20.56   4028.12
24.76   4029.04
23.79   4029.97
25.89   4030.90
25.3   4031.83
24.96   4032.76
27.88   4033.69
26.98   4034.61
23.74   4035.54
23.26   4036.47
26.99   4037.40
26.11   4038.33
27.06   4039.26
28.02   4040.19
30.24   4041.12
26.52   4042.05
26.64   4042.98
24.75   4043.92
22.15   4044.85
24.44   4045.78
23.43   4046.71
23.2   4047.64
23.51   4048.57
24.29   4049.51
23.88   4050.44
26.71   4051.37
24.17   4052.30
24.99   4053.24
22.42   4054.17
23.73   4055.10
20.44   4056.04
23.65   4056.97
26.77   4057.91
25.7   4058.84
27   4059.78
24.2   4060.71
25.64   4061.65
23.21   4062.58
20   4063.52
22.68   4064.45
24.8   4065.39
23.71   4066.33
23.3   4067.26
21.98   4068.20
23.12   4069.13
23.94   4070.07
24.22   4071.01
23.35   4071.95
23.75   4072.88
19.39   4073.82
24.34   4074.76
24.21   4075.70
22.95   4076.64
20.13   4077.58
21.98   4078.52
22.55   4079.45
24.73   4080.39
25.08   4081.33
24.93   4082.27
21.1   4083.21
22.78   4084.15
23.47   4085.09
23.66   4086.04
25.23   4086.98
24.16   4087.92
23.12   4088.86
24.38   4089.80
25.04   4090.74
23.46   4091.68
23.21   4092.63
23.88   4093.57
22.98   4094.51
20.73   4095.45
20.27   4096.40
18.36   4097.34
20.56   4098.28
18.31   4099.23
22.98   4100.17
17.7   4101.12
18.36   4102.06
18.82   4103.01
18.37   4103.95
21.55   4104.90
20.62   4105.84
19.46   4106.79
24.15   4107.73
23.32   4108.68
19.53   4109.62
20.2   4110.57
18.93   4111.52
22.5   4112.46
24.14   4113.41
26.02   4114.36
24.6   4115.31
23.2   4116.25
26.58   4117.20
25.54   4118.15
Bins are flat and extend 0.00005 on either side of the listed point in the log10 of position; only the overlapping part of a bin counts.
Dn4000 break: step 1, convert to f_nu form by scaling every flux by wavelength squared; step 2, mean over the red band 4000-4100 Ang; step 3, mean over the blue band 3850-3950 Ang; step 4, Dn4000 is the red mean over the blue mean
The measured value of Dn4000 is 1.5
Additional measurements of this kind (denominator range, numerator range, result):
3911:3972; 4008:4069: 1.55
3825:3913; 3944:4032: 1.35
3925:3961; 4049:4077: 1.48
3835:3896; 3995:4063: 1.68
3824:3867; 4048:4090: 1.64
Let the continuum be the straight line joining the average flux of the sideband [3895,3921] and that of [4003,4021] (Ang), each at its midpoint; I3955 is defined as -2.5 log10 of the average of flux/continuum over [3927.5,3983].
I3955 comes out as 0.30 mag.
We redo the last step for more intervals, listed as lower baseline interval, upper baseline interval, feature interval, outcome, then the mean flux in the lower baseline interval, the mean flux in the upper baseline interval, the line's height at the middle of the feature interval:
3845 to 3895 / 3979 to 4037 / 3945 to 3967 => 0.20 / 16.6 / 24.3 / 21.4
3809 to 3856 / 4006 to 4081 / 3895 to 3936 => 0.10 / 16.1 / 24.4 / 19.4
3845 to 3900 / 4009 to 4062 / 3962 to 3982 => 0.44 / 16.7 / 25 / 21.8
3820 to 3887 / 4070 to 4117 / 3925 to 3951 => 0.12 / 16.1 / 22.3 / 18.3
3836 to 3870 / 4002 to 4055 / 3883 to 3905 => 0.14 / 16.7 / 24.8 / 18.6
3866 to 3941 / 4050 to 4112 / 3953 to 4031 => -0.07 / 16.9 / 22.7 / 19.8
